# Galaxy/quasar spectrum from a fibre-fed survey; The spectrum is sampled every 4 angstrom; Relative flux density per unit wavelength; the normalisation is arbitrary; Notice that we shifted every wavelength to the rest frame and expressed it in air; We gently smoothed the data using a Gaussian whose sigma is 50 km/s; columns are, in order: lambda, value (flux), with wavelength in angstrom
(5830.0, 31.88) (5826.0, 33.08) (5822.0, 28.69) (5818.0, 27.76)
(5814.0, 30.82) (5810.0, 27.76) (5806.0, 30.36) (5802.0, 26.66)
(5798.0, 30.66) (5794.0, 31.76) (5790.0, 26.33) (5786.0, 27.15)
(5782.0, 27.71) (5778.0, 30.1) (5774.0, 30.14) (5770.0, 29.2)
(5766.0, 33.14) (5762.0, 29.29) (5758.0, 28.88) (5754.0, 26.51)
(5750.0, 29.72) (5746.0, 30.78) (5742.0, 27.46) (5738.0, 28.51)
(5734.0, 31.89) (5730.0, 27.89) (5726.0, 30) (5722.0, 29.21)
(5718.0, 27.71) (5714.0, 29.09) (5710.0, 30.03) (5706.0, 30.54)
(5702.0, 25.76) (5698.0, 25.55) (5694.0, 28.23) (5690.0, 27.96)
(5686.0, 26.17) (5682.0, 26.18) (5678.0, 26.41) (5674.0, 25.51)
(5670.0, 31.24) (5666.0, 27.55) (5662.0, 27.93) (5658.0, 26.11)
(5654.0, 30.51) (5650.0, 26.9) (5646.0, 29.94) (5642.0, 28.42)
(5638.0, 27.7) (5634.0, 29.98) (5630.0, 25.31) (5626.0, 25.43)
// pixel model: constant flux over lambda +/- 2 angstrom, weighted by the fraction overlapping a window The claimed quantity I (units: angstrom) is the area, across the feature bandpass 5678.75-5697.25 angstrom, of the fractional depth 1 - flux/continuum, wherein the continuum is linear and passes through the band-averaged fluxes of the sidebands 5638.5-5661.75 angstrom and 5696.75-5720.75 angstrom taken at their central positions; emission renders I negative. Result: 0.8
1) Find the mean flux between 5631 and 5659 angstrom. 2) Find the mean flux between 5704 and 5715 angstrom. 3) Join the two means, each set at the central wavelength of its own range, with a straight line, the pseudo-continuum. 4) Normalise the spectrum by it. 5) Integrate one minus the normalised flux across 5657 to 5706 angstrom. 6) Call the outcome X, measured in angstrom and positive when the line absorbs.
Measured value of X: 3.5 angstrom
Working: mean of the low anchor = 28.5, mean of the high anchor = 30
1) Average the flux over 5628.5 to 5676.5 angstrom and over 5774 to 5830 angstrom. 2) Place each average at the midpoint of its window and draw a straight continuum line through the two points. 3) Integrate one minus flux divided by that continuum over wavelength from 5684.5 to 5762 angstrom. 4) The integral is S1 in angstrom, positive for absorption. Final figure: 0.3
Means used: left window 28.1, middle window 28.6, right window 29.3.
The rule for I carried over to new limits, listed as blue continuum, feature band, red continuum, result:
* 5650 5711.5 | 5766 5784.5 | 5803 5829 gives -0.4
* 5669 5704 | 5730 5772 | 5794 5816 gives -1.7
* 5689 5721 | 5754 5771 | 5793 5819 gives -0.5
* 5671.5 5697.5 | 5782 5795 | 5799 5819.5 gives 0.2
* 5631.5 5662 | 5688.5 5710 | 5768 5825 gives 0.6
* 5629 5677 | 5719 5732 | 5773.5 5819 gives -0.2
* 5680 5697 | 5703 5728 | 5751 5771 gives -1.2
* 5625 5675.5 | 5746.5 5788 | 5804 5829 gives 0.0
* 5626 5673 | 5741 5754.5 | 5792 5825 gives 0.0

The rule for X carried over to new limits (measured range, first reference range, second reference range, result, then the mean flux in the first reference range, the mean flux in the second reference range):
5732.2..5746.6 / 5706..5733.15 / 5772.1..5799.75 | -0.2 angstrom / 29.2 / 29.1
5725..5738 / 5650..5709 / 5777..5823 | -0.7 angstrom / 27.6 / 28.8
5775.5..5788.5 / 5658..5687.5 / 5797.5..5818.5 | 0.1 angstrom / 27.2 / 29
